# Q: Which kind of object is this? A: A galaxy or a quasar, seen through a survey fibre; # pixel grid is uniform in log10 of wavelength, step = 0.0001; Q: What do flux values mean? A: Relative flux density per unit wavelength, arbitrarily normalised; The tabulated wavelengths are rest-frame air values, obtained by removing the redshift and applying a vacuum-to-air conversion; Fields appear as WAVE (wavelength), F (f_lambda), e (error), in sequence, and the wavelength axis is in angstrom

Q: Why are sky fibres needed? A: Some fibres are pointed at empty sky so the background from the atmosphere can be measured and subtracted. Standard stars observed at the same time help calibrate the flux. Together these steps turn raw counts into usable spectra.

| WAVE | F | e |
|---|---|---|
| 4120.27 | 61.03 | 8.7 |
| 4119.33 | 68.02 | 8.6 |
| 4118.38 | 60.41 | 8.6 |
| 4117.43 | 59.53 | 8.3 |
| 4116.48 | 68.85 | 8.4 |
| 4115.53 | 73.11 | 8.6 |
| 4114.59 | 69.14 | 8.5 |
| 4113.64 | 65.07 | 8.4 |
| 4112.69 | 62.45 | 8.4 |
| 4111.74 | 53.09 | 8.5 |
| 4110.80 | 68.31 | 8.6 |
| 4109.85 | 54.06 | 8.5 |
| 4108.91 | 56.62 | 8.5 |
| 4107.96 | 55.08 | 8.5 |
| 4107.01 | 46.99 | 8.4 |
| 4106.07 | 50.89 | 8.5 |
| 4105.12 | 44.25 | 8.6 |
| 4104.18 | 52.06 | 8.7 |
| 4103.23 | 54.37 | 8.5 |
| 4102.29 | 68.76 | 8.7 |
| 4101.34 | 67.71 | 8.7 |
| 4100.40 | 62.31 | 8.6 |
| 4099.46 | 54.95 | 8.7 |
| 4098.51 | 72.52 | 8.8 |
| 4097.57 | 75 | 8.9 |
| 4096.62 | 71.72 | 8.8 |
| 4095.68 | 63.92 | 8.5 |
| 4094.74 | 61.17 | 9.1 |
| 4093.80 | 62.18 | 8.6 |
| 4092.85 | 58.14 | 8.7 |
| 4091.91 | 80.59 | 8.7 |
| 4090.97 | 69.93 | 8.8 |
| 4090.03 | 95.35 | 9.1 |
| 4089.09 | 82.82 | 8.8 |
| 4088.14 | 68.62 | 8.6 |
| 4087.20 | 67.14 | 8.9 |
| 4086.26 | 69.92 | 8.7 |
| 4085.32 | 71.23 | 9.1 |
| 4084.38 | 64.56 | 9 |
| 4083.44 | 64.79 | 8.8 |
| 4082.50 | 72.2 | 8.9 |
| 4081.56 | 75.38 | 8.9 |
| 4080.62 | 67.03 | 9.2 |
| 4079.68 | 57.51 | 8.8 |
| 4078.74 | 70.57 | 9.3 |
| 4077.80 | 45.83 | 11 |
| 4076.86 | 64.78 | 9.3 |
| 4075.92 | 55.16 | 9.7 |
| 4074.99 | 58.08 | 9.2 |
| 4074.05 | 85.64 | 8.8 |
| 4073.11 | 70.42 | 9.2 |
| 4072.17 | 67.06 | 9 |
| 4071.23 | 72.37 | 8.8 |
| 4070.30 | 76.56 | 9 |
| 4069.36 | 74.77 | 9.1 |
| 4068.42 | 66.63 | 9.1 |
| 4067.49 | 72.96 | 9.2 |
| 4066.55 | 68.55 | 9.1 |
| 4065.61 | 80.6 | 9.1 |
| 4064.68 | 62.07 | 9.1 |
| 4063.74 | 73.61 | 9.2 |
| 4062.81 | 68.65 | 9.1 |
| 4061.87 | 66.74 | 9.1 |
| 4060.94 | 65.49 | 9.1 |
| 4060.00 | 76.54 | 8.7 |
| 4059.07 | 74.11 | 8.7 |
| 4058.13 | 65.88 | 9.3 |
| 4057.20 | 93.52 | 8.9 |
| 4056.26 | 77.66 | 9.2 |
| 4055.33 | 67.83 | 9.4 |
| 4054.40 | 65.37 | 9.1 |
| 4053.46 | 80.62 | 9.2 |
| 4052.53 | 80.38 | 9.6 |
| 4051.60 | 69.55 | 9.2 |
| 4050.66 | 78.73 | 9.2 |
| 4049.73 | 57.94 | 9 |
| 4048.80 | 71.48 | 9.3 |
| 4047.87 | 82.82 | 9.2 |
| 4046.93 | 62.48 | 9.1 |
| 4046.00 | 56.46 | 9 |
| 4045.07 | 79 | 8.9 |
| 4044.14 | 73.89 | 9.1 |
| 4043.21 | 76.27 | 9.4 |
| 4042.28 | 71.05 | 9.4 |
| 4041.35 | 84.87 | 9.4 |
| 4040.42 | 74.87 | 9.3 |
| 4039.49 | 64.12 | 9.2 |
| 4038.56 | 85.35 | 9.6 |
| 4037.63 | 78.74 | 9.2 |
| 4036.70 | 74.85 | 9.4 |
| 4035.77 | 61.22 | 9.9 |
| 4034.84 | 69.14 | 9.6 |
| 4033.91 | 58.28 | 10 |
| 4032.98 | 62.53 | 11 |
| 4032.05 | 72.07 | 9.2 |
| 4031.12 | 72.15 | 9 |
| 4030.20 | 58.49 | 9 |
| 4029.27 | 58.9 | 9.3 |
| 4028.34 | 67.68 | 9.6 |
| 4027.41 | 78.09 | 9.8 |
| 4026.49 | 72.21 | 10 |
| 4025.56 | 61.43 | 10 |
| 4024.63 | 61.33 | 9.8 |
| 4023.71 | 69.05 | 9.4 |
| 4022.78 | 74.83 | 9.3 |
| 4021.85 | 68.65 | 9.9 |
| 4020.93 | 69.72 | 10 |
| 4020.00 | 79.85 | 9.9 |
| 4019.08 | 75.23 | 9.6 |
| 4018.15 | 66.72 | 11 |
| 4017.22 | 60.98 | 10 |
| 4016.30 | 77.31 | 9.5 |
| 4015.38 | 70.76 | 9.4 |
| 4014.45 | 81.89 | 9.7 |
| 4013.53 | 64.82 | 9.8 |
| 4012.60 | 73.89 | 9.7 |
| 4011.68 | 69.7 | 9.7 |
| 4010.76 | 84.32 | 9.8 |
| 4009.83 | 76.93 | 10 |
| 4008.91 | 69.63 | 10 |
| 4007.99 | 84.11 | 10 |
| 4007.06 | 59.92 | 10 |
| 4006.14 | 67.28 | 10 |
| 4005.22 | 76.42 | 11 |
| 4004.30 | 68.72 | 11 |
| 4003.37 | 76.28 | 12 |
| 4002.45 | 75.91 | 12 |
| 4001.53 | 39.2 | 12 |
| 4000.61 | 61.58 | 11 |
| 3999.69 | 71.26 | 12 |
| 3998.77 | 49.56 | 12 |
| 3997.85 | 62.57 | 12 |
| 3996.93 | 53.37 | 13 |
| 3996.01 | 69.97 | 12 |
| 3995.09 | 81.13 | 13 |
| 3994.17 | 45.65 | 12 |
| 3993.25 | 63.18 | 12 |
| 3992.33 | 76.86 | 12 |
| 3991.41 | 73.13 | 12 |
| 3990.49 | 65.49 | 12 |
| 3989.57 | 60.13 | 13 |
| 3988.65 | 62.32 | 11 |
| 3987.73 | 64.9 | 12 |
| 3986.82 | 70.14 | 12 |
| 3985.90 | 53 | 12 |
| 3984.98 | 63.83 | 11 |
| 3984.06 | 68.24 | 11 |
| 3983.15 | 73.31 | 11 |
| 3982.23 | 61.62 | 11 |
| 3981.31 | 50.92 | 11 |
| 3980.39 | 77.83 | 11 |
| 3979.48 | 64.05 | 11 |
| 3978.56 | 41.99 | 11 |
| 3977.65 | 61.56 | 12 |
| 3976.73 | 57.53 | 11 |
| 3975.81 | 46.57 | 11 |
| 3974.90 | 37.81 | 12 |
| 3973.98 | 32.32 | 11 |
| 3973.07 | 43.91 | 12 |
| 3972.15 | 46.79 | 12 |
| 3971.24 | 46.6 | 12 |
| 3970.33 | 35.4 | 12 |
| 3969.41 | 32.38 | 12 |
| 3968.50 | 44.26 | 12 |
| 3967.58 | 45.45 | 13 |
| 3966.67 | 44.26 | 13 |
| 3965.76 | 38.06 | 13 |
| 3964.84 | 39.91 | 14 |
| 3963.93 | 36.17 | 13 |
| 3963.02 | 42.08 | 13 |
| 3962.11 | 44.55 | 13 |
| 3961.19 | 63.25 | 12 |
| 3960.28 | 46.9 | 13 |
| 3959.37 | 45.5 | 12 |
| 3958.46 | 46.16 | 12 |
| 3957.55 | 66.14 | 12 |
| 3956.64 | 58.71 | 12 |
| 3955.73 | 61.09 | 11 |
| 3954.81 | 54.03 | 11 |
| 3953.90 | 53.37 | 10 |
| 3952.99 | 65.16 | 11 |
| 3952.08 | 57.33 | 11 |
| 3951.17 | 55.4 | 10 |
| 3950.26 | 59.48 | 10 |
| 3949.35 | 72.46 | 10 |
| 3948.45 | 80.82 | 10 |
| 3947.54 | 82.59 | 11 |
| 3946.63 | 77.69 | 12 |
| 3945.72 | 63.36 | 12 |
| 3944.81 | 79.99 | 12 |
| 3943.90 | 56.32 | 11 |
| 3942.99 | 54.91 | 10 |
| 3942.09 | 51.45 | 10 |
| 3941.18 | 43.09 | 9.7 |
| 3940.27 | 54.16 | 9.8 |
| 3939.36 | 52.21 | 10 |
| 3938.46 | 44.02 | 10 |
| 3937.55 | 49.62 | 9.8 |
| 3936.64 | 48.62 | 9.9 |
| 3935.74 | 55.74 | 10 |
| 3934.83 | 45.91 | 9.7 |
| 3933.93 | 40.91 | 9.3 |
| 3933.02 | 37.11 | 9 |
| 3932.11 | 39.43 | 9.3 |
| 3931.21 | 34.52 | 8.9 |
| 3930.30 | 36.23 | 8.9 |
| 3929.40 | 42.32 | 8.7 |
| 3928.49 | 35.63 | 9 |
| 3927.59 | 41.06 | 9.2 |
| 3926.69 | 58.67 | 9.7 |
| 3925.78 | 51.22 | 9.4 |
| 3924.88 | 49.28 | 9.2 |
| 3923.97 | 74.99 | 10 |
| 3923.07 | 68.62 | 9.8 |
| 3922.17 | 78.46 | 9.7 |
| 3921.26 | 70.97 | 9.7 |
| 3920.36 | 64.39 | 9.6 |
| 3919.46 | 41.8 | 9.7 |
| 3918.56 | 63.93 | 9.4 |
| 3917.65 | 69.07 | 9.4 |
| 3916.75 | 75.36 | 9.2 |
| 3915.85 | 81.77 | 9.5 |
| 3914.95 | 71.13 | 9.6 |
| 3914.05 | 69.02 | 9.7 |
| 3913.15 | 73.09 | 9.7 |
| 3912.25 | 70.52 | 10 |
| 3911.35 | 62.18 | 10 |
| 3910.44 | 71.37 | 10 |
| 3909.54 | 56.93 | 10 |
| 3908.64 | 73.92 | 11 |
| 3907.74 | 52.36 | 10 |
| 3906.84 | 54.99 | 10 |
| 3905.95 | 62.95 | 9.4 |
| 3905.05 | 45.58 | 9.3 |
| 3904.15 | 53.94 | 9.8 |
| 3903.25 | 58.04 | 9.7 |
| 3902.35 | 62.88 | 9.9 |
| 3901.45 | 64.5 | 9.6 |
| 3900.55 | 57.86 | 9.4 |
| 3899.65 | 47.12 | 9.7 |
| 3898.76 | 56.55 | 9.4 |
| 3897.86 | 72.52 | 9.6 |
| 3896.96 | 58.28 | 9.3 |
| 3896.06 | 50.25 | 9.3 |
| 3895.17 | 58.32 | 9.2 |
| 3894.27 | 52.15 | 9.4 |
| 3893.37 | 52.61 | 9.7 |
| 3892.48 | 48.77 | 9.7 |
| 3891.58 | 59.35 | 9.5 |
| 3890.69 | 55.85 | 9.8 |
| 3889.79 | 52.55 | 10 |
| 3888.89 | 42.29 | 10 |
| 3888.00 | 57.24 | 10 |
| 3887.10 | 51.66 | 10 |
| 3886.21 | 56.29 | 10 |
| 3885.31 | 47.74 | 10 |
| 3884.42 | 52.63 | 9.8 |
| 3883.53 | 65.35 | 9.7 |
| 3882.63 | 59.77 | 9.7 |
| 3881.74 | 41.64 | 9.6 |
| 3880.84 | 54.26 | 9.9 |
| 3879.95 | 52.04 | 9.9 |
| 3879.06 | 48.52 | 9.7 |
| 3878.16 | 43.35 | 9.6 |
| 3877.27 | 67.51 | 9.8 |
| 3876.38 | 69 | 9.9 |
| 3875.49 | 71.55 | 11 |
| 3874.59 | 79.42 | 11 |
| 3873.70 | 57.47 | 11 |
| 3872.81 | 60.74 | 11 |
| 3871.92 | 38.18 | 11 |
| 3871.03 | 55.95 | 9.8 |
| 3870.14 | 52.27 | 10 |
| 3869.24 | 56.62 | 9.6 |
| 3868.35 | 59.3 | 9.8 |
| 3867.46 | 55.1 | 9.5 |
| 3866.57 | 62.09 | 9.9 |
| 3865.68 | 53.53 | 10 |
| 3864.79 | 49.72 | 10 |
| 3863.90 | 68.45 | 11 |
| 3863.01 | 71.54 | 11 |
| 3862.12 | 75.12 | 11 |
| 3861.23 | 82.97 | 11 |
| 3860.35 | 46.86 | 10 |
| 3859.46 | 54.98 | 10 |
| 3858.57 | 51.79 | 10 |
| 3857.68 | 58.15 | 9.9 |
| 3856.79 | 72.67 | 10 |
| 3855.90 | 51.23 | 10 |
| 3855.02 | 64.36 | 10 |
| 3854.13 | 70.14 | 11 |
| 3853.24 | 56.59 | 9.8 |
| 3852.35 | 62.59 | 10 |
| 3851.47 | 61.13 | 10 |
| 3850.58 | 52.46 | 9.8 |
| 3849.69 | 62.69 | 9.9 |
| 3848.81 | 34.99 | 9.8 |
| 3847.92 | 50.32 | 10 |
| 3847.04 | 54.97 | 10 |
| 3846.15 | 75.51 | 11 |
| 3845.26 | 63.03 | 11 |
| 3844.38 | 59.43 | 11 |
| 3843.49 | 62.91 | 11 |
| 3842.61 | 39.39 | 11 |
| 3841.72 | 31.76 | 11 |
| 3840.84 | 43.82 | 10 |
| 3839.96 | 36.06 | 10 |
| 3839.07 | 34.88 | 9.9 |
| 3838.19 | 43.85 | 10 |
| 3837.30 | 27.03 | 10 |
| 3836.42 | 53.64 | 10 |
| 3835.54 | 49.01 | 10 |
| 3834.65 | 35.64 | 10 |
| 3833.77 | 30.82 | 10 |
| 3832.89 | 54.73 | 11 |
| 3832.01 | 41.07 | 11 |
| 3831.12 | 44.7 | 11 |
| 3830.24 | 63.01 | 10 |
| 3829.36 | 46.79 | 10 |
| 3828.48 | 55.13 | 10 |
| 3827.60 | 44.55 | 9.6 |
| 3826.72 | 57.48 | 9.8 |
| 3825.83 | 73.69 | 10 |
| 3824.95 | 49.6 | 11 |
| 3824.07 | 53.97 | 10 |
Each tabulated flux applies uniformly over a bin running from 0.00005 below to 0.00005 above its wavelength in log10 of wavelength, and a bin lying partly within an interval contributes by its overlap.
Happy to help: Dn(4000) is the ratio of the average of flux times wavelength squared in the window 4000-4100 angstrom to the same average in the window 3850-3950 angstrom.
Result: 1.3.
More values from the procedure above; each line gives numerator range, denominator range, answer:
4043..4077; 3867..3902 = 1.39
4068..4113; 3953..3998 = 1.26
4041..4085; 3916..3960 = 1.33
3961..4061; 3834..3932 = 1.22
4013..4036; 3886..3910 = 1.30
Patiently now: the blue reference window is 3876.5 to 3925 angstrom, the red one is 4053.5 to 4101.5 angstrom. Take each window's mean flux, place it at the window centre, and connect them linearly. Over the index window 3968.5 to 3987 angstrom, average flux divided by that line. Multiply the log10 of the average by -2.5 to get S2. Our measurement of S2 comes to 0.21 mag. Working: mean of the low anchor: 59.5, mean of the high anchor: 69.6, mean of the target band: 52.8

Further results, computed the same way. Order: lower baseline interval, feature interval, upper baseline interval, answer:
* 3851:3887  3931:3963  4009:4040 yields 0.167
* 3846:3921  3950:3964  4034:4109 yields 0.168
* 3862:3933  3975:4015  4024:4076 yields 0.014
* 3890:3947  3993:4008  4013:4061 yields 0.040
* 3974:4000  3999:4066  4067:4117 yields -0.126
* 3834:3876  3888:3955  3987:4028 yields 0.060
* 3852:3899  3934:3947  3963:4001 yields 0.026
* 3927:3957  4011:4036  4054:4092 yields -0.077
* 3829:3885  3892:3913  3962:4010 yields -0.055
